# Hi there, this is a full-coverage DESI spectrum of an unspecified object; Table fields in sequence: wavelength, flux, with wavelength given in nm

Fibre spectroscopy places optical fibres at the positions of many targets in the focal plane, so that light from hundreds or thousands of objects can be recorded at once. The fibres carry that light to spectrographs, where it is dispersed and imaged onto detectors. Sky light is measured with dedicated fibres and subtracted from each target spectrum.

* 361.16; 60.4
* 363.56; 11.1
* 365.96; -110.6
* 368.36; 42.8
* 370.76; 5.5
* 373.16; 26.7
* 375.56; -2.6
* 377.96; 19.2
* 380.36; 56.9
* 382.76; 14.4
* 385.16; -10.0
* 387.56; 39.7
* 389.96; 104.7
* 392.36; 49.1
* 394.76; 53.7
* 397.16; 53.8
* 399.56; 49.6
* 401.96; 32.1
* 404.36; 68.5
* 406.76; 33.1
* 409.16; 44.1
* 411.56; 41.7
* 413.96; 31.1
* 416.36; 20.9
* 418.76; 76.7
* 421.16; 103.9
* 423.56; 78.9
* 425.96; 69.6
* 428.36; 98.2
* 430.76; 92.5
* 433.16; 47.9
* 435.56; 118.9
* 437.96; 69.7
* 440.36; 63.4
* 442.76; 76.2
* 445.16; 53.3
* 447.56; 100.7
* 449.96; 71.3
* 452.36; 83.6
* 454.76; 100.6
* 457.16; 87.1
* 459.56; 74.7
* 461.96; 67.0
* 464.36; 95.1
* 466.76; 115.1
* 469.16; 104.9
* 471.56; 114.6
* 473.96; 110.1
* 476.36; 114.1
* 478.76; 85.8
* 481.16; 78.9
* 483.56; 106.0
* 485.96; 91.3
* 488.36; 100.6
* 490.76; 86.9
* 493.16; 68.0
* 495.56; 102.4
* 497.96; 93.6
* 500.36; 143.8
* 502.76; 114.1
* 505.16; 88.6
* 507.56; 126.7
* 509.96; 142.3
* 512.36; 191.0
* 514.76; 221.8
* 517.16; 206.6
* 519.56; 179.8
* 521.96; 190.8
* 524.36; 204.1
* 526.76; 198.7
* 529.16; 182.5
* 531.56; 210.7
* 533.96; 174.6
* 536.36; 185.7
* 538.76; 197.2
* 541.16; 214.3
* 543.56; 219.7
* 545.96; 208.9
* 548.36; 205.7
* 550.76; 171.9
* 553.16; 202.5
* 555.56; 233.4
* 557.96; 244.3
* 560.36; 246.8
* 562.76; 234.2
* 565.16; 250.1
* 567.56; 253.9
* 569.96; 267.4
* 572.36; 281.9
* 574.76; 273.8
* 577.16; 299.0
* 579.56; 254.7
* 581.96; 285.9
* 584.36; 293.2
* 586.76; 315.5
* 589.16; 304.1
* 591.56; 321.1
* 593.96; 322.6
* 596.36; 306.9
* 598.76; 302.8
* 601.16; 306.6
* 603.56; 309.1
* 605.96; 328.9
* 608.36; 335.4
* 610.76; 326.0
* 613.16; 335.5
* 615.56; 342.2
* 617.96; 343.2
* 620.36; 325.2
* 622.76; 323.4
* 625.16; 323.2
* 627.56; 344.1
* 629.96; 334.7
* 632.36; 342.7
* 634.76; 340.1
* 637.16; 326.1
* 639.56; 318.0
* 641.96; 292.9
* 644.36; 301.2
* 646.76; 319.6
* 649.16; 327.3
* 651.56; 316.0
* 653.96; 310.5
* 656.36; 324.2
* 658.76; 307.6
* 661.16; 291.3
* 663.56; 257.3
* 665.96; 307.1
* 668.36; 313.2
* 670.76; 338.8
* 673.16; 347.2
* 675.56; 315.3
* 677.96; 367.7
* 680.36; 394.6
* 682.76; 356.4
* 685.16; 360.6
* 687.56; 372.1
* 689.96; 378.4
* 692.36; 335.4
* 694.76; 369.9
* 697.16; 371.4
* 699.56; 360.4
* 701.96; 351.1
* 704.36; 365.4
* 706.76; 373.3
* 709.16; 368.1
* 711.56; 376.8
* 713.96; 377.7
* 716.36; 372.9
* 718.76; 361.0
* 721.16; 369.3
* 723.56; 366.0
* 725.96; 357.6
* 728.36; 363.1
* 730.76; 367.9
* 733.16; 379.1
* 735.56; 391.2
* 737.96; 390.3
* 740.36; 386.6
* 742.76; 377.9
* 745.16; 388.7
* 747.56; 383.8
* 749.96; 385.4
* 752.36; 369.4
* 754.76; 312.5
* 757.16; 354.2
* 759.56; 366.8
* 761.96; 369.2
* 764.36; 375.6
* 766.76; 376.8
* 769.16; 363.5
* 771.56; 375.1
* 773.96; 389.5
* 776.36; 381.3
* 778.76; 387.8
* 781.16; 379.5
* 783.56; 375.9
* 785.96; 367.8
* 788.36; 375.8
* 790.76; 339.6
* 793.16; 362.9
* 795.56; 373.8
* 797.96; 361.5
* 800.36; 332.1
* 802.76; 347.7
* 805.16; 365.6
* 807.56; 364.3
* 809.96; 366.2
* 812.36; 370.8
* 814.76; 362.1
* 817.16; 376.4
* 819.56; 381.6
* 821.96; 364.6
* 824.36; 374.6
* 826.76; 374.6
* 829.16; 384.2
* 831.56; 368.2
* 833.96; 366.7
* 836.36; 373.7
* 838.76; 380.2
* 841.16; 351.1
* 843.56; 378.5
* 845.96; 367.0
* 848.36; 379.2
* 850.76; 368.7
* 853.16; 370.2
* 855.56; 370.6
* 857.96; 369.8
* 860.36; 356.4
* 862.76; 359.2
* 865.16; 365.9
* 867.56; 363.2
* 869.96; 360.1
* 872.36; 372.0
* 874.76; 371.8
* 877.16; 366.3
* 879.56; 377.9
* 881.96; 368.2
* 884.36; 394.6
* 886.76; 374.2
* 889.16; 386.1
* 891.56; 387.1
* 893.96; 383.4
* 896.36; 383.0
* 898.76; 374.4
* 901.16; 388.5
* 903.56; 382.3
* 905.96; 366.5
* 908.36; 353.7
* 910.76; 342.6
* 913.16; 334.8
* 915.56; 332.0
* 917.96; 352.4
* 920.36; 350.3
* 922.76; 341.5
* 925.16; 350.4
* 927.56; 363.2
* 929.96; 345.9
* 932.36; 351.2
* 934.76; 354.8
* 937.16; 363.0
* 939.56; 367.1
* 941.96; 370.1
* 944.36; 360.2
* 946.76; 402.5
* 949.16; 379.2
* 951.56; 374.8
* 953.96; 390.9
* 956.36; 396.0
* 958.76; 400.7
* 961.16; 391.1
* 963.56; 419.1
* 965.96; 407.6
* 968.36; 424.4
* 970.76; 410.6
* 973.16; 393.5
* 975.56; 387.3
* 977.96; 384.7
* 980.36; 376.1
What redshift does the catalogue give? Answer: 0.28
